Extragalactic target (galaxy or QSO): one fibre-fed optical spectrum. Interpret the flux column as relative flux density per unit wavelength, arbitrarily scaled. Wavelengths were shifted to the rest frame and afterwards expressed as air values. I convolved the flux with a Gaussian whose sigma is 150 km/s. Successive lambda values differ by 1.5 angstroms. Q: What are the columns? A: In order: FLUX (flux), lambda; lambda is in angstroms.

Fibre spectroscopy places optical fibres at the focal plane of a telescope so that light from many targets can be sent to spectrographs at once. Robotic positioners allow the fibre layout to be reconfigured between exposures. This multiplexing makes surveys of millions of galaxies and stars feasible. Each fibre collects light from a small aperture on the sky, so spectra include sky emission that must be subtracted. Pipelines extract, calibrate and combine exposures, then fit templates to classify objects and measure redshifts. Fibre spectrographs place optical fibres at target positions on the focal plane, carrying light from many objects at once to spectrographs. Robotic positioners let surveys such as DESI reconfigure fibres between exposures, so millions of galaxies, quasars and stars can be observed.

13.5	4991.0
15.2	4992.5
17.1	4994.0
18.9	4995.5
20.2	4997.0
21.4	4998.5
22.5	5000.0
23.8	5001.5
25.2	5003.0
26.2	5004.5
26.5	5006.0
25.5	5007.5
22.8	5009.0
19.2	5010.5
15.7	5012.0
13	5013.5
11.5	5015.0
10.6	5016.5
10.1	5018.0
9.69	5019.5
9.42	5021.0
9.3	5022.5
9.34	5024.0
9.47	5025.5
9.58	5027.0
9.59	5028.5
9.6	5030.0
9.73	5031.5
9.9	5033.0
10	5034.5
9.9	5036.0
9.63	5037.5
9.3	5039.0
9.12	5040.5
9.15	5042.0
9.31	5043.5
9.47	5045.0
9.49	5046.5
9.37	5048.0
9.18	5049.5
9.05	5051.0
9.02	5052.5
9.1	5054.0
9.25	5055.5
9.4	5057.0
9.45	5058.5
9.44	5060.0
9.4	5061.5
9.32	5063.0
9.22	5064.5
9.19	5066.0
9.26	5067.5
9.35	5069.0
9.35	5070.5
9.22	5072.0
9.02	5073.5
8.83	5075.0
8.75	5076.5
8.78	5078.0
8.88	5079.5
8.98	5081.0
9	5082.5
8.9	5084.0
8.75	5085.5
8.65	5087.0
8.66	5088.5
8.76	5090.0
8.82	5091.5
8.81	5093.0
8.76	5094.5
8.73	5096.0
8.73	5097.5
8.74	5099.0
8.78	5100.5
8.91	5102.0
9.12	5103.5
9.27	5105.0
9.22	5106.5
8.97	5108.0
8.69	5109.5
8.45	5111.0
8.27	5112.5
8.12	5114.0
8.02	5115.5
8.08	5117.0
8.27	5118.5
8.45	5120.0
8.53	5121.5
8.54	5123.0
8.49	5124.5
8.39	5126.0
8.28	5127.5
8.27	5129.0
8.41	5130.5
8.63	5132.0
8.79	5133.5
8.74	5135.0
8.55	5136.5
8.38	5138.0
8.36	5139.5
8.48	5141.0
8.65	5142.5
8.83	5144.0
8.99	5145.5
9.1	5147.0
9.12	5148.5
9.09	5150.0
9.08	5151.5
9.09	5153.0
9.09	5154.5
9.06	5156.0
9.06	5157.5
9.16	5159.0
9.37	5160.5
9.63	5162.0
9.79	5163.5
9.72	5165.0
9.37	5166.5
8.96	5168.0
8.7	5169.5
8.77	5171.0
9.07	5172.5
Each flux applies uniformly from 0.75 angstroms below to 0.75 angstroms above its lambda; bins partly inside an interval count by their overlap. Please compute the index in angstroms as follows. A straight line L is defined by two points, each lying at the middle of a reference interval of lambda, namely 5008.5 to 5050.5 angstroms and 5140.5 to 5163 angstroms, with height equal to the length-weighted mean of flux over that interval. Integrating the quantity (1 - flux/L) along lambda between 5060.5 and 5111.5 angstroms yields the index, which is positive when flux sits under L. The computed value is 5.13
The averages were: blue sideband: 10.7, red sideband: 9.07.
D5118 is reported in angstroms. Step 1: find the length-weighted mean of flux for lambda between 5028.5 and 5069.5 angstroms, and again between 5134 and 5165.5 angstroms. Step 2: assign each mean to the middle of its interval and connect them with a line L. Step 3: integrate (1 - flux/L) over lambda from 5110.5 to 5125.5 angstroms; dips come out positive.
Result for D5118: 1.3 angstroms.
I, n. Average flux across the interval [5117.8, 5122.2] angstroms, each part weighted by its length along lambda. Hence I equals 8.42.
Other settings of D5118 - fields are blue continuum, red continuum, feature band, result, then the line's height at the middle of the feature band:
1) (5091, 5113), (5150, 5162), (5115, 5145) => 1.78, 9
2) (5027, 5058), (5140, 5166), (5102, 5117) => 0.95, 9.25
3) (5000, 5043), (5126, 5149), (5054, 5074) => 4.38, 11.9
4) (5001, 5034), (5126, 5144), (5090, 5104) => 2.26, 10.5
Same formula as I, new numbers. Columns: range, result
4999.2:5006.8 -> 24.8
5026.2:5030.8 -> 9.59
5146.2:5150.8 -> 9.1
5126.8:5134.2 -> 8.48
